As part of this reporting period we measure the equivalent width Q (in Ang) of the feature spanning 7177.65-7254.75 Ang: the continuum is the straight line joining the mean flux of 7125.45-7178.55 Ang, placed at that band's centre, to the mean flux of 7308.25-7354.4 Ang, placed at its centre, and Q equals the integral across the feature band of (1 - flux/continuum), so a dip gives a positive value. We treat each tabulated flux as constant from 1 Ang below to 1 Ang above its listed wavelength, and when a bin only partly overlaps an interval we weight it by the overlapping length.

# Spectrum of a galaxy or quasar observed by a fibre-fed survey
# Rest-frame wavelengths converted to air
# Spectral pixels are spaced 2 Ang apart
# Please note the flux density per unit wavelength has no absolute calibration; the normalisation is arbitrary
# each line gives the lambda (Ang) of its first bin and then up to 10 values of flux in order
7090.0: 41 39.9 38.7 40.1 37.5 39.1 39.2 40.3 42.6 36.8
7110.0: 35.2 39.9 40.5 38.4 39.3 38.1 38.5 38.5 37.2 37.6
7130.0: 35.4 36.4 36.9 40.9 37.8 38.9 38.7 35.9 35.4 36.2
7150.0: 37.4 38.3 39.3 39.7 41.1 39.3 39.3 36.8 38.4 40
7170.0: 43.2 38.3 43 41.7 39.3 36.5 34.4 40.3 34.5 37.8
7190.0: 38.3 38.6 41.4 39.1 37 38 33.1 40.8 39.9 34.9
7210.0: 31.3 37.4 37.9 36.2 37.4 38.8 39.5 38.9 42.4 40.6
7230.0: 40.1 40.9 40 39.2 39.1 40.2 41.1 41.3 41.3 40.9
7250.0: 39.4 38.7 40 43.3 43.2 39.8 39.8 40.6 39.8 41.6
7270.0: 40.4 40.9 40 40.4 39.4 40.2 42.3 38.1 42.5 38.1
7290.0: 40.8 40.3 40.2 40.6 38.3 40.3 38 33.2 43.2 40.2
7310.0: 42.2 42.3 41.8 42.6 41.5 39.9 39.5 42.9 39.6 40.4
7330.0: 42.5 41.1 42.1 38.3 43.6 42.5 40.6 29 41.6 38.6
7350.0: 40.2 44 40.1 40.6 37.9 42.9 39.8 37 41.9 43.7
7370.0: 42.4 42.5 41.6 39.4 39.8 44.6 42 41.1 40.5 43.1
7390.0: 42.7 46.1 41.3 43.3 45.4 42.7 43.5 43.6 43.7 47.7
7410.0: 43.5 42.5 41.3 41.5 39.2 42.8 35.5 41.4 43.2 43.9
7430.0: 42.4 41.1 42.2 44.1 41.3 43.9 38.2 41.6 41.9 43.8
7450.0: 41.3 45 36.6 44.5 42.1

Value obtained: 1.49 Ang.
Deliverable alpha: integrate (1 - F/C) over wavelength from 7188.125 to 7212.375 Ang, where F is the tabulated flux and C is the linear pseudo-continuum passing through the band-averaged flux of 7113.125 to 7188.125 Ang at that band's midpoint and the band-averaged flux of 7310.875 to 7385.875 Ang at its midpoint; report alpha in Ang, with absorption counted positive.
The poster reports 0.9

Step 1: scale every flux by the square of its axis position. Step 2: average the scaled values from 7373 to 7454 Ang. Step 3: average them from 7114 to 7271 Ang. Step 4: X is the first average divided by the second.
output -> 1.2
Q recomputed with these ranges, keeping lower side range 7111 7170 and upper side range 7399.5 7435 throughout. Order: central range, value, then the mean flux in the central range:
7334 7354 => 0.6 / 40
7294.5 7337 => 0.4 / 40.5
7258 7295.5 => -0.1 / 40.4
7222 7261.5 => -0.7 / 40.5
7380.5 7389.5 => 0.0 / 41.9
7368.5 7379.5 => 0.1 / 41.4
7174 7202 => 0.6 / 38.2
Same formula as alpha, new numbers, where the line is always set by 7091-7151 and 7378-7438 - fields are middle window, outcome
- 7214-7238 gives 0.3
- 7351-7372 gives 0.4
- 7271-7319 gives 0.6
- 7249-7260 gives -0.2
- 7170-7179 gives -0.4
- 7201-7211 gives 0.9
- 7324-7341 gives 0.0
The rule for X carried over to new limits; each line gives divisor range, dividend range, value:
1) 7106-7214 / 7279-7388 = 1.12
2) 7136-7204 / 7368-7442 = 1.17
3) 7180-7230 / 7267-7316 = 1.09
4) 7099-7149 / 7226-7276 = 1.10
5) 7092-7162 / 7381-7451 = 1.19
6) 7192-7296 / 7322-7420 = 1.09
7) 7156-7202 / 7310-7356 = 1.09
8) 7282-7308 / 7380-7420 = 1.12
